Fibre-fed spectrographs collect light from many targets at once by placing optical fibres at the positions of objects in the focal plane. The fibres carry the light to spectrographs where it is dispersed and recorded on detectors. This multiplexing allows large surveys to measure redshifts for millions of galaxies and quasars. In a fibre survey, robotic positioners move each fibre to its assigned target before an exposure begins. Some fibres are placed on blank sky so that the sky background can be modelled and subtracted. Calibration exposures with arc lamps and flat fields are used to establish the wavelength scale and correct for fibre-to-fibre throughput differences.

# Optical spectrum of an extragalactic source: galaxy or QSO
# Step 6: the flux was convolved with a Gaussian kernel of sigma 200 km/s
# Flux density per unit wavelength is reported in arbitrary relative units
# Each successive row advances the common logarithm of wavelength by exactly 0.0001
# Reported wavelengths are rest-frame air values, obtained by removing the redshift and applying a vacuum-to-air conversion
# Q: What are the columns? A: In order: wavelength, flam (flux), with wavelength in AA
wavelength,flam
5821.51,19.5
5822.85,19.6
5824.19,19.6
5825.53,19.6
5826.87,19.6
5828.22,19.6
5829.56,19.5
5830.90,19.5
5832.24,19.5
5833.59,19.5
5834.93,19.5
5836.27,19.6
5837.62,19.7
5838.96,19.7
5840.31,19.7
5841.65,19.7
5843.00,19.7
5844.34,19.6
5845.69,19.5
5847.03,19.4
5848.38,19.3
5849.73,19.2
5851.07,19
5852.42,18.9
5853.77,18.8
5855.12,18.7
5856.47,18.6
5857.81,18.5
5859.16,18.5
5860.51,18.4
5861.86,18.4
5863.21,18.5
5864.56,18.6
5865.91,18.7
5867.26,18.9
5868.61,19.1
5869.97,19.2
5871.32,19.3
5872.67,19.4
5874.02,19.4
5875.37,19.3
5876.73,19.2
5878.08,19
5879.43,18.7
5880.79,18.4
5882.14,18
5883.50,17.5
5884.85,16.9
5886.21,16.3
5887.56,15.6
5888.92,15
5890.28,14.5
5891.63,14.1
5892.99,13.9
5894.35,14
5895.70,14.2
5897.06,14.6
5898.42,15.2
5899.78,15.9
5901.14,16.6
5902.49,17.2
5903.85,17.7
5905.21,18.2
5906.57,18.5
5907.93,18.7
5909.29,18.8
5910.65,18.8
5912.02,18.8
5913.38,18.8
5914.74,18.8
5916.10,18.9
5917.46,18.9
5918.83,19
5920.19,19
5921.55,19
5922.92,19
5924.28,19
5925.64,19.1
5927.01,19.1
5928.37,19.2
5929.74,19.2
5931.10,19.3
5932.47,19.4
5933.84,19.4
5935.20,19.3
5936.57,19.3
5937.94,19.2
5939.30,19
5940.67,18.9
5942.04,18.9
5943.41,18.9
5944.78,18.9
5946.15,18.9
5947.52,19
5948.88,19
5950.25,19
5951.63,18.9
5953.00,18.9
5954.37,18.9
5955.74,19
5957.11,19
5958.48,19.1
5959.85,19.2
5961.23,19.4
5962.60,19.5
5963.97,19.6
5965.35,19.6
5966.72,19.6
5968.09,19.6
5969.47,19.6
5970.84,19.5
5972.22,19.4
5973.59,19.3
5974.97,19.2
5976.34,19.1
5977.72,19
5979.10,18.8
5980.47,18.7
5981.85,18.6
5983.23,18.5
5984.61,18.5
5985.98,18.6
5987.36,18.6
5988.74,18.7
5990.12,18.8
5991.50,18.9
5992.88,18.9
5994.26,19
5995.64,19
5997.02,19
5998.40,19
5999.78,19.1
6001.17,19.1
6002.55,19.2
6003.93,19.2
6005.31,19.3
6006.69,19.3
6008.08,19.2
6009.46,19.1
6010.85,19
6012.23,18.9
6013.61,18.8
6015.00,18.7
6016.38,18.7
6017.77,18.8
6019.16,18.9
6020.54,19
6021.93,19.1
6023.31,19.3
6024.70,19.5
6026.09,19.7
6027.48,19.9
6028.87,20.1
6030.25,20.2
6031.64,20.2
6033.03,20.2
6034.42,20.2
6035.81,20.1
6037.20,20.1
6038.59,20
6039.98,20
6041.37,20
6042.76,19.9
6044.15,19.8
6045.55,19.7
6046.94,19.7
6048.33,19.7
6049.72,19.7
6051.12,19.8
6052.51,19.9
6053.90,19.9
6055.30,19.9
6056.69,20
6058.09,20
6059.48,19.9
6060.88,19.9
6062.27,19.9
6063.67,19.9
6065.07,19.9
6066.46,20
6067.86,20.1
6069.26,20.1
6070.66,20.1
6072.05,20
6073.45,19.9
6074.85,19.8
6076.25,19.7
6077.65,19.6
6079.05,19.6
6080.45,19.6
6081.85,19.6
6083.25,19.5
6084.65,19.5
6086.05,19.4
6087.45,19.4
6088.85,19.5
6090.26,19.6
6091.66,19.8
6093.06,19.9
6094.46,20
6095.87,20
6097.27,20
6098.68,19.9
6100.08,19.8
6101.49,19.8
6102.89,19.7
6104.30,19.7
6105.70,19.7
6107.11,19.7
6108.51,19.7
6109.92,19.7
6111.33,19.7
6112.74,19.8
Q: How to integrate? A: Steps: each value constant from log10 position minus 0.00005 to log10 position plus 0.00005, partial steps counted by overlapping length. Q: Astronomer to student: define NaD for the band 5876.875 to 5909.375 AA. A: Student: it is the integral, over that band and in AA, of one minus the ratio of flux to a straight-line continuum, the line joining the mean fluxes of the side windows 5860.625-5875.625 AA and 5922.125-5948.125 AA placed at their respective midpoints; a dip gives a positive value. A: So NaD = 4.2 AA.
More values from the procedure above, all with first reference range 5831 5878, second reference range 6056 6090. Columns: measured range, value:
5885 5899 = 3.2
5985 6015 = 0.9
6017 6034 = 0.1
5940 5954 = 0.4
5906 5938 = 0.5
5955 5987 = 0.6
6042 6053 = 0.0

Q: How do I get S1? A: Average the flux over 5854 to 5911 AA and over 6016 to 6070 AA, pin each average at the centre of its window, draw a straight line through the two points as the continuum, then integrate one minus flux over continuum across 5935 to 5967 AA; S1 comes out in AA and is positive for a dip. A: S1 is -1.1 AA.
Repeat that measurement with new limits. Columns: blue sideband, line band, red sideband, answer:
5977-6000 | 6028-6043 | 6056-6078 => -0.5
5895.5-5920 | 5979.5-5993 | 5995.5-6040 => 0.2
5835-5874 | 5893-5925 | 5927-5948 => 2.5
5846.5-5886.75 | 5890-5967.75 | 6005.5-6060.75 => 2.8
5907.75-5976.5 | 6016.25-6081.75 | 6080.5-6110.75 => -0.9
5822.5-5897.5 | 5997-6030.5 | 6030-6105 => 0.5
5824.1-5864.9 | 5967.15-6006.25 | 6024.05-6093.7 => 1.2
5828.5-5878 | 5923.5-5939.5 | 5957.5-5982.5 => 0.0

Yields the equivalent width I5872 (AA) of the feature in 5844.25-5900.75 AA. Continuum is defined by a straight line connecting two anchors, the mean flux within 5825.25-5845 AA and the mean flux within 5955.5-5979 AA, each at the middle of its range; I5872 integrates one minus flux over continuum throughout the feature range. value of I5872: 5.2 AA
